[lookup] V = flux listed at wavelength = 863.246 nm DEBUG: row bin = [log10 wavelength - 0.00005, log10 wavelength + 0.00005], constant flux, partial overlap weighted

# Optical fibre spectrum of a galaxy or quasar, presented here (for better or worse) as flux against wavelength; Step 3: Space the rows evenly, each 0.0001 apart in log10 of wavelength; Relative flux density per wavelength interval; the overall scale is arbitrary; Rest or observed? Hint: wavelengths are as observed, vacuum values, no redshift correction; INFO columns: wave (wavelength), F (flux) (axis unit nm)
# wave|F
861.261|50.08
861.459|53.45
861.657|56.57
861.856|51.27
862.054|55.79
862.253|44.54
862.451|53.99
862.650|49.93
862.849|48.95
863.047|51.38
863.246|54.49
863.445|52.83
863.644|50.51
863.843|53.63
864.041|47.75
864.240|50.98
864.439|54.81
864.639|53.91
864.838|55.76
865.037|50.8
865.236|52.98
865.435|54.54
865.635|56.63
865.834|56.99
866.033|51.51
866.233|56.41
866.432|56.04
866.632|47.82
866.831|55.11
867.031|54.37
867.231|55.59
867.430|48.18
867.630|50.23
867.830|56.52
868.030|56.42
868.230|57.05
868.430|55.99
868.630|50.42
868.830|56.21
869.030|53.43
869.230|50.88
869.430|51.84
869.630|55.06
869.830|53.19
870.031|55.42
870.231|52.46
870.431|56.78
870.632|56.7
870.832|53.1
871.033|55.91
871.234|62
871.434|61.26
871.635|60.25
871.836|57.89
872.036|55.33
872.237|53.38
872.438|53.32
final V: 54.49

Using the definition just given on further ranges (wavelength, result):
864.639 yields 53.91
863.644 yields 50.51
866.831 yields 55.11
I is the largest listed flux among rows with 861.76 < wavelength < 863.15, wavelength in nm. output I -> 55.79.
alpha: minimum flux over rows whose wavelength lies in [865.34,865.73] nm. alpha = 54.54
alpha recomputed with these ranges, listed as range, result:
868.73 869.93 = 50.88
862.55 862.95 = 48.95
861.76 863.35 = 44.54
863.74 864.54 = 47.75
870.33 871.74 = 53.1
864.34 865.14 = 50.8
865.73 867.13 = 47.82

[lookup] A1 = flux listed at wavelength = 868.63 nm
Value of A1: 50.42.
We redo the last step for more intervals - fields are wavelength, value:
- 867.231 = 55.59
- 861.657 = 56.57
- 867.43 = 48.18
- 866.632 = 47.82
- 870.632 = 56.7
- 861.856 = 51.27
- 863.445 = 52.83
